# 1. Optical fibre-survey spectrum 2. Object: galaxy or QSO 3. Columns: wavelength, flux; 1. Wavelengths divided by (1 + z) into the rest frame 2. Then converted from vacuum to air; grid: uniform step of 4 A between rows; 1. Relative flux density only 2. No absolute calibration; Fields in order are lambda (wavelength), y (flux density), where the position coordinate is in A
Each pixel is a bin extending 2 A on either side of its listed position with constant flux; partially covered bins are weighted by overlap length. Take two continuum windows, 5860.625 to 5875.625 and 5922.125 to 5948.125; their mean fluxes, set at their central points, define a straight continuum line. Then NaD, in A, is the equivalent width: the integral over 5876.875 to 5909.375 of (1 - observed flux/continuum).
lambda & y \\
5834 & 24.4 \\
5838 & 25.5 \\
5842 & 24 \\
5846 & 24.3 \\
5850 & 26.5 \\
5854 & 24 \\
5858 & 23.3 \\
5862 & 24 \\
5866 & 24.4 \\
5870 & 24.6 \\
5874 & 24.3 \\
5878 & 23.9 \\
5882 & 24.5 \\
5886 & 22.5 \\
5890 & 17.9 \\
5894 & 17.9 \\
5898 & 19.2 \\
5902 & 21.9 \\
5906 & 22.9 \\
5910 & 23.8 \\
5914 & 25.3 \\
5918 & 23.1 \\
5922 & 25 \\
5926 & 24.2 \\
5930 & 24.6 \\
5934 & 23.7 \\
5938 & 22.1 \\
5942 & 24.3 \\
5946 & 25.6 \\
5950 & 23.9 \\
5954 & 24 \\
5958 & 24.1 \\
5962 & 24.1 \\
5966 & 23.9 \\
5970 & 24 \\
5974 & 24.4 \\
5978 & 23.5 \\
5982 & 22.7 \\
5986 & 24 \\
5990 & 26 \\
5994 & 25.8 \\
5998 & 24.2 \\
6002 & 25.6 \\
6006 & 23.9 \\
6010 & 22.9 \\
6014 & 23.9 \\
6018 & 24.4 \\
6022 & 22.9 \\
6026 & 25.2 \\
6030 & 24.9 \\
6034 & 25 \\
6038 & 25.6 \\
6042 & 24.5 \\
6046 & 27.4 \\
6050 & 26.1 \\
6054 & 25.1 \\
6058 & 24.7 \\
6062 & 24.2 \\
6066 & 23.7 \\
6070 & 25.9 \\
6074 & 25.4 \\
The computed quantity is 3.9 A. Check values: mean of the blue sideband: 24.3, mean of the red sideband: 24.1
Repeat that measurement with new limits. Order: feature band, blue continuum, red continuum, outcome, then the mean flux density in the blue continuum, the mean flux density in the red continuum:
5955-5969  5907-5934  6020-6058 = 0.3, 24.2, 25.2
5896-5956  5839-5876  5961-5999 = 1.9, 24.4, 24.3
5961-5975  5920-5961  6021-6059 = 0.2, 24.1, 25.2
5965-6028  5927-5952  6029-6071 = 1.1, 24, 25.2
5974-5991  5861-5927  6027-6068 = 0.1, 22.9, 25.1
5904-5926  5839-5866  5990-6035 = 0.4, 24.4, 24.5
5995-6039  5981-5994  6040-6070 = 0.8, 24.6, 25.2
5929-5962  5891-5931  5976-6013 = -1.0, 22.6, 24.3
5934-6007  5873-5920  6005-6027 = -3.2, 22.2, 23.8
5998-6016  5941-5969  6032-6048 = 0.7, 24.3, 25.6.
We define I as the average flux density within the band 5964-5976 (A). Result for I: 24.1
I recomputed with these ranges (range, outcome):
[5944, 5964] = 24.3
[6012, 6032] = 24.3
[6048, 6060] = 25.3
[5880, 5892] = 21.6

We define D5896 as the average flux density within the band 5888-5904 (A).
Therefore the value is 19.2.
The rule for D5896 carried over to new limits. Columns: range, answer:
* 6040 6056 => 25.8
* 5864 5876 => 24.4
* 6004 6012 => 23.4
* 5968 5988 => 23.7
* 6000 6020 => 24.1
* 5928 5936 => 24.1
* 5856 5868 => 23.9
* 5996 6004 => 24.9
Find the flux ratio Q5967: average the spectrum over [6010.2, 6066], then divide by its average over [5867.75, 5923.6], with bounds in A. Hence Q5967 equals 1.1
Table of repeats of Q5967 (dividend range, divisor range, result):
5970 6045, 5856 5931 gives 1.06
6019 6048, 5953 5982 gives 1.05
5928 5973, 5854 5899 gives 1.07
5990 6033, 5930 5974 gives 1.02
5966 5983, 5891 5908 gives 1.17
